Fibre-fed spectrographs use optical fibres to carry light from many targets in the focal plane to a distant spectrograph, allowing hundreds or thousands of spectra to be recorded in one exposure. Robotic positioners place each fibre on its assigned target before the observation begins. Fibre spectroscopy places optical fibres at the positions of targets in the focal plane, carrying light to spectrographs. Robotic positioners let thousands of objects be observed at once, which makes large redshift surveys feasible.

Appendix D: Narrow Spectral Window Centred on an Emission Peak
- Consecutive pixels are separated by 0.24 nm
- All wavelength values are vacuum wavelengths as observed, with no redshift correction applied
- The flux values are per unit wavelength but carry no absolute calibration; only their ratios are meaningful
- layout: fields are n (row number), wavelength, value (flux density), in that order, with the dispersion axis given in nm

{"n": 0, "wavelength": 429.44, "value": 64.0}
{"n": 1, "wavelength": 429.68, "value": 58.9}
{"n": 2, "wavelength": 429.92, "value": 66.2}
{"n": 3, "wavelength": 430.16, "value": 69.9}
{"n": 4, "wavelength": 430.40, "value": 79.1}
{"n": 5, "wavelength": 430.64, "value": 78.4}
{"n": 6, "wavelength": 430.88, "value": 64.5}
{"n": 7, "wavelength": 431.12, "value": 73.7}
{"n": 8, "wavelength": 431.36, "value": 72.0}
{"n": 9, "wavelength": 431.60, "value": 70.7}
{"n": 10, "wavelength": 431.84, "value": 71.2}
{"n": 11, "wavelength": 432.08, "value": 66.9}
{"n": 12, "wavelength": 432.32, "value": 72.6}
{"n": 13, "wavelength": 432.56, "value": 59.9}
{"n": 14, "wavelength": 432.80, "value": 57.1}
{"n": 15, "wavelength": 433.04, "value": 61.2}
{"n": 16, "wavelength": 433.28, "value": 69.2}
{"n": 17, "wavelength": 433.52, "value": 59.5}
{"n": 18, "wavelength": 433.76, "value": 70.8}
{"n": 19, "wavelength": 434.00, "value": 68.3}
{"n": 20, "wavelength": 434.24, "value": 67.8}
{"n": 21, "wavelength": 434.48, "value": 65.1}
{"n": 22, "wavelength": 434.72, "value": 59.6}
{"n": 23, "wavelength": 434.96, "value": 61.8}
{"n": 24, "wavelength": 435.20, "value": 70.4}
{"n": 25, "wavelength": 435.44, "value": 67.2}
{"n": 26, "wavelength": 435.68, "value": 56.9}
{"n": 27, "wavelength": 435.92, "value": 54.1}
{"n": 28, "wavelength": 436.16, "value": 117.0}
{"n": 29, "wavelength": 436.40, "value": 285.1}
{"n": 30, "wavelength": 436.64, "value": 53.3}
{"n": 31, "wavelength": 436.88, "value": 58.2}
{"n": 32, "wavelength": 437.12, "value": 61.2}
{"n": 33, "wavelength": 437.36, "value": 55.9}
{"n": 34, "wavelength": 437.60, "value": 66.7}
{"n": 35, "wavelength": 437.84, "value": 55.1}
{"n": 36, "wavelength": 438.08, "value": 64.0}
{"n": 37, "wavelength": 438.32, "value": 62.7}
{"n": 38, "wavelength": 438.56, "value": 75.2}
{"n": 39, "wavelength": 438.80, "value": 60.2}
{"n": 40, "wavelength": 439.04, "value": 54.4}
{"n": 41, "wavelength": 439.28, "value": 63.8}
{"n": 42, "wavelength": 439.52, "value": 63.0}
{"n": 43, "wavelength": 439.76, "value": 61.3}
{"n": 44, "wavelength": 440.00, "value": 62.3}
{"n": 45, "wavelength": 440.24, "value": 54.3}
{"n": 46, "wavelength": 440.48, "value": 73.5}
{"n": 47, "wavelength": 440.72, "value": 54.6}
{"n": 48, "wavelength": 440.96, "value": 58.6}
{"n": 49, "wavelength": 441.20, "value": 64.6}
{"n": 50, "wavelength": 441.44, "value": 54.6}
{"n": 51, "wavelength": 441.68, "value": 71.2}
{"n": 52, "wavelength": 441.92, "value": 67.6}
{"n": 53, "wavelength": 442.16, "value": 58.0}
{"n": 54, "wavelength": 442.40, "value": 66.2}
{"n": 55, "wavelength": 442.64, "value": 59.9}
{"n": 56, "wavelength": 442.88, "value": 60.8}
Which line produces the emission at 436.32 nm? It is H-gamma 4340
